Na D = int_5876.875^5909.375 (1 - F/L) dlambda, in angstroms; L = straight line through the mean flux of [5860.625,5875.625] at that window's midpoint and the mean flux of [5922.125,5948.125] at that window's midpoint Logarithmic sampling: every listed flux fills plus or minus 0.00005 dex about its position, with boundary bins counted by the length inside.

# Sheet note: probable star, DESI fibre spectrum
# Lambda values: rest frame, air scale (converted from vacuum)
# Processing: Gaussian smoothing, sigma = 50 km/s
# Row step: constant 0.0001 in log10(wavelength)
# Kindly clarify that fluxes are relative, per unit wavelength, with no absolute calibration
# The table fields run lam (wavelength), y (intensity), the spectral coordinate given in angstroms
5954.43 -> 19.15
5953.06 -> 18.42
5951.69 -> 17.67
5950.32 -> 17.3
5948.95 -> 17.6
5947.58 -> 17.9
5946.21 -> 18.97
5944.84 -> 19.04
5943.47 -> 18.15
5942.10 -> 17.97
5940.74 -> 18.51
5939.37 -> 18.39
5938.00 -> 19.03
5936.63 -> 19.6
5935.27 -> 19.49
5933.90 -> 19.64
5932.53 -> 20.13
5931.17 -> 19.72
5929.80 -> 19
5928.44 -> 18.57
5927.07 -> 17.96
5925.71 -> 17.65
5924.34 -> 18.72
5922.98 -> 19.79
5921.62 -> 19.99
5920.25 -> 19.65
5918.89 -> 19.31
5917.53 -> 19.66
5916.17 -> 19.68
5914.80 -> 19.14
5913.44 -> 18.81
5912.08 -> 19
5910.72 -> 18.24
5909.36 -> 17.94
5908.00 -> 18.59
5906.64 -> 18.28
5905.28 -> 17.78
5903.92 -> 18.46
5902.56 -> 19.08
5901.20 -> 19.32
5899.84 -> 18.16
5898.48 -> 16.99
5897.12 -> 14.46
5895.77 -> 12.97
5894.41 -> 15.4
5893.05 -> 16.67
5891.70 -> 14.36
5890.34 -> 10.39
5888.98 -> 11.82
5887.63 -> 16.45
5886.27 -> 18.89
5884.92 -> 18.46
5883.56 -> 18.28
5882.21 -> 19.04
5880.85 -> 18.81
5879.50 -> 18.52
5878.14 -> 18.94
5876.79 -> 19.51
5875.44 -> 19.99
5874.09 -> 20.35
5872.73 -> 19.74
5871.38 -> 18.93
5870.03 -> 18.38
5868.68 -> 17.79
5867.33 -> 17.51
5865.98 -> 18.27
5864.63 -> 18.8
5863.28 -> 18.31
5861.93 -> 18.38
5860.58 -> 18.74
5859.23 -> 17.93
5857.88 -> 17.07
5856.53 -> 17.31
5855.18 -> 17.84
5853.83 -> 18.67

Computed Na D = 3.0 angstroms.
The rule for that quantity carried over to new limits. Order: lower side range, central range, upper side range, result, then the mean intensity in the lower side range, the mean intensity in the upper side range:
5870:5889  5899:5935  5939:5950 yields -1.0 angstroms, 18.6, 18.3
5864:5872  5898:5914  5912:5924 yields 0.6 angstroms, 18.3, 19.5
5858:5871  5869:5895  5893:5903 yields -0.2 angstroms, 18.2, 16.6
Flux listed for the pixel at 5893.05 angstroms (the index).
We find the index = 16.67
